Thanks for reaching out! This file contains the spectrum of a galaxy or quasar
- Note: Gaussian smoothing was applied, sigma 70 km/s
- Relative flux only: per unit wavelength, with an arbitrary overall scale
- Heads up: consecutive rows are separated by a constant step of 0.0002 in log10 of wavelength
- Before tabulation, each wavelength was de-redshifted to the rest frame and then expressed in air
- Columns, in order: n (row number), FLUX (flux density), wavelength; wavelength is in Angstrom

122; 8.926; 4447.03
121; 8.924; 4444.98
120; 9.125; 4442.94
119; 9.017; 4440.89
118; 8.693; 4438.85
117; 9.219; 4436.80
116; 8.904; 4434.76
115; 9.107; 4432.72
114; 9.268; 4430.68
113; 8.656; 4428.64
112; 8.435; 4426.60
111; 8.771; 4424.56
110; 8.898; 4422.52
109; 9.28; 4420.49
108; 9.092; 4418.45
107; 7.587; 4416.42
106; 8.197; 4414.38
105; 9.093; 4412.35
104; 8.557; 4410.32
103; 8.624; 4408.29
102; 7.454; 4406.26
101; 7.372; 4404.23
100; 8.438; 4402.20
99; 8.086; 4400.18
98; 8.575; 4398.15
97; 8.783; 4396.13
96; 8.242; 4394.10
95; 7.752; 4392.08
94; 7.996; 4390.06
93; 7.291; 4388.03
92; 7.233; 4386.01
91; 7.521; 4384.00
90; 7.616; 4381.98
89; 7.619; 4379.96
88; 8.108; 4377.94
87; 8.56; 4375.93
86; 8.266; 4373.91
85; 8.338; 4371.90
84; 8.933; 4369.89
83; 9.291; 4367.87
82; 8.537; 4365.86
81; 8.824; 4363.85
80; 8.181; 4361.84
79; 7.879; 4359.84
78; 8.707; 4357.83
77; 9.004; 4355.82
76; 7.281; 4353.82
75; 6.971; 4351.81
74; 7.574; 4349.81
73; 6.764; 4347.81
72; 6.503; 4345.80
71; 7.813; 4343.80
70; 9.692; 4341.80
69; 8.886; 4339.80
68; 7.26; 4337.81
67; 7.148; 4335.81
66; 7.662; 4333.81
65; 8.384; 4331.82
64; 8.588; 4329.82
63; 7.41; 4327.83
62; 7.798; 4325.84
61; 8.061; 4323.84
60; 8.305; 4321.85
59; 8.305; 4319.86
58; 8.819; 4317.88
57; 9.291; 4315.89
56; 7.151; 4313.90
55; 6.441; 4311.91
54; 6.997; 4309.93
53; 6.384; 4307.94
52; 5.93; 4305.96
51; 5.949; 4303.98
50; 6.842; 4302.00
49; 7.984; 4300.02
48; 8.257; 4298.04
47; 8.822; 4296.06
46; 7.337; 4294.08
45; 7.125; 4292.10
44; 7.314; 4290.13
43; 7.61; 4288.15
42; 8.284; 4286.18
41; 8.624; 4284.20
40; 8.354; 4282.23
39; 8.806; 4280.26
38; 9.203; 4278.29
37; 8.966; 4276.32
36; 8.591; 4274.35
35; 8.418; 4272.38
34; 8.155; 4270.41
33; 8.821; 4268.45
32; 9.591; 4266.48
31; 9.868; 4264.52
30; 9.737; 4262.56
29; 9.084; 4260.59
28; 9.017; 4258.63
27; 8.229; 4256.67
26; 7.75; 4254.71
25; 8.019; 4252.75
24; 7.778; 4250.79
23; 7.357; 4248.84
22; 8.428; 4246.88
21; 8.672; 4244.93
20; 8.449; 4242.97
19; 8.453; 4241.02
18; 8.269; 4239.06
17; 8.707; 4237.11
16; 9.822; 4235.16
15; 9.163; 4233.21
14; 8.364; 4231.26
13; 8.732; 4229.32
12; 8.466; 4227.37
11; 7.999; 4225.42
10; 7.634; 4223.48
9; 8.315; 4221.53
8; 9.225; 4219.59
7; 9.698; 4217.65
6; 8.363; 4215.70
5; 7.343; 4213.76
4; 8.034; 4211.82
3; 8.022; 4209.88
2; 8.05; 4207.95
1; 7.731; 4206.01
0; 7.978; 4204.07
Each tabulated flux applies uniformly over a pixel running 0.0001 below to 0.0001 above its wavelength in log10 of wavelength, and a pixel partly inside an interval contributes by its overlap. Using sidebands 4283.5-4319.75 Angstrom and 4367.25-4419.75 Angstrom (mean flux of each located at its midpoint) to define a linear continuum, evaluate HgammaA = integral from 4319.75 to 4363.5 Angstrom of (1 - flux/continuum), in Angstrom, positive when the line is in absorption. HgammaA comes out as -0.7 Angstrom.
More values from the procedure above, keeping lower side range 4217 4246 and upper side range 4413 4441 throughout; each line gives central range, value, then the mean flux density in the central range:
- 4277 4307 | 3.2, 7.77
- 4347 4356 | 1.4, 7.4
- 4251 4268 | -0.4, 8.86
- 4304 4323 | 2.8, 7.44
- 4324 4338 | 1.5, 7.79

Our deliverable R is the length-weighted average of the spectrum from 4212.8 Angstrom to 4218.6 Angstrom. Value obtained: 8.46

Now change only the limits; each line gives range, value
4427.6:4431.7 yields 8.96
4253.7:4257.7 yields 8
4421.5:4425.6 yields 8.84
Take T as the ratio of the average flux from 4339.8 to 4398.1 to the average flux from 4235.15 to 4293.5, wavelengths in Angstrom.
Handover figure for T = 0.95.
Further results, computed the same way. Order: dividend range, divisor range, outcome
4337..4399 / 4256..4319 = 0.99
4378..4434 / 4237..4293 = 0.98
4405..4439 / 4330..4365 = 1.10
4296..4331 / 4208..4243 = 0.89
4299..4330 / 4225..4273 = 0.87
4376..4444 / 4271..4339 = 1.07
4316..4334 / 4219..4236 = 0.96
